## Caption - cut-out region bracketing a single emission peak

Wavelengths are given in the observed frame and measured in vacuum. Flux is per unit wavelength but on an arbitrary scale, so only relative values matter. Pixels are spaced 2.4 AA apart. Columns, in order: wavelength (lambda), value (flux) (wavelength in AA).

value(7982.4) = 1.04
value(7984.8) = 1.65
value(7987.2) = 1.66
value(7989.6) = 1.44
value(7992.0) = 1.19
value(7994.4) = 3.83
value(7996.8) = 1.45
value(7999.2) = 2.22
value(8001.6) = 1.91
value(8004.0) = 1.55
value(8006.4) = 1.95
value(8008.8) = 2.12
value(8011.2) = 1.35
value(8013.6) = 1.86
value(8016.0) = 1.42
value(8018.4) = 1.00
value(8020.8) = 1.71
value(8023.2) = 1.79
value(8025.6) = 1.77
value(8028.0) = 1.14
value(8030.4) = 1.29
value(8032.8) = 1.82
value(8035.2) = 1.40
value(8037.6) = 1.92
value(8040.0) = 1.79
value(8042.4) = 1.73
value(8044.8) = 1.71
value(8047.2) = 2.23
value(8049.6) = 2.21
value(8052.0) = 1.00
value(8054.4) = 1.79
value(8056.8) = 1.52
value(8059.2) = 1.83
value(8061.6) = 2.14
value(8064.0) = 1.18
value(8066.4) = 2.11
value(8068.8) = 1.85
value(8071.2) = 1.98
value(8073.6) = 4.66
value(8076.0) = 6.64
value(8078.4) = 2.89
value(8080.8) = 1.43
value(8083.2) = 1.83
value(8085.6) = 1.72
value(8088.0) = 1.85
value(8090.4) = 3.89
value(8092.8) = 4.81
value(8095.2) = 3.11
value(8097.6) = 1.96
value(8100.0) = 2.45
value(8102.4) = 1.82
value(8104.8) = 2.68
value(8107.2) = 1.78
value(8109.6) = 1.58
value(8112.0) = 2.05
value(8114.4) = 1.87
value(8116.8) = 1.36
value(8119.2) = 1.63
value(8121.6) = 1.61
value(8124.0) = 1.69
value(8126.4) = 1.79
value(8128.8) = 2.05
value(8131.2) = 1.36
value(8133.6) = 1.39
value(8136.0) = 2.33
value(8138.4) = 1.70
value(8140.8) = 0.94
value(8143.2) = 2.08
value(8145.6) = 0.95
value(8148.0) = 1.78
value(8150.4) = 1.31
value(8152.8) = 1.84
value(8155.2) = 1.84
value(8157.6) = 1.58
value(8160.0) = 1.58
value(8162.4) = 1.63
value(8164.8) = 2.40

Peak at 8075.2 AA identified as [S II]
